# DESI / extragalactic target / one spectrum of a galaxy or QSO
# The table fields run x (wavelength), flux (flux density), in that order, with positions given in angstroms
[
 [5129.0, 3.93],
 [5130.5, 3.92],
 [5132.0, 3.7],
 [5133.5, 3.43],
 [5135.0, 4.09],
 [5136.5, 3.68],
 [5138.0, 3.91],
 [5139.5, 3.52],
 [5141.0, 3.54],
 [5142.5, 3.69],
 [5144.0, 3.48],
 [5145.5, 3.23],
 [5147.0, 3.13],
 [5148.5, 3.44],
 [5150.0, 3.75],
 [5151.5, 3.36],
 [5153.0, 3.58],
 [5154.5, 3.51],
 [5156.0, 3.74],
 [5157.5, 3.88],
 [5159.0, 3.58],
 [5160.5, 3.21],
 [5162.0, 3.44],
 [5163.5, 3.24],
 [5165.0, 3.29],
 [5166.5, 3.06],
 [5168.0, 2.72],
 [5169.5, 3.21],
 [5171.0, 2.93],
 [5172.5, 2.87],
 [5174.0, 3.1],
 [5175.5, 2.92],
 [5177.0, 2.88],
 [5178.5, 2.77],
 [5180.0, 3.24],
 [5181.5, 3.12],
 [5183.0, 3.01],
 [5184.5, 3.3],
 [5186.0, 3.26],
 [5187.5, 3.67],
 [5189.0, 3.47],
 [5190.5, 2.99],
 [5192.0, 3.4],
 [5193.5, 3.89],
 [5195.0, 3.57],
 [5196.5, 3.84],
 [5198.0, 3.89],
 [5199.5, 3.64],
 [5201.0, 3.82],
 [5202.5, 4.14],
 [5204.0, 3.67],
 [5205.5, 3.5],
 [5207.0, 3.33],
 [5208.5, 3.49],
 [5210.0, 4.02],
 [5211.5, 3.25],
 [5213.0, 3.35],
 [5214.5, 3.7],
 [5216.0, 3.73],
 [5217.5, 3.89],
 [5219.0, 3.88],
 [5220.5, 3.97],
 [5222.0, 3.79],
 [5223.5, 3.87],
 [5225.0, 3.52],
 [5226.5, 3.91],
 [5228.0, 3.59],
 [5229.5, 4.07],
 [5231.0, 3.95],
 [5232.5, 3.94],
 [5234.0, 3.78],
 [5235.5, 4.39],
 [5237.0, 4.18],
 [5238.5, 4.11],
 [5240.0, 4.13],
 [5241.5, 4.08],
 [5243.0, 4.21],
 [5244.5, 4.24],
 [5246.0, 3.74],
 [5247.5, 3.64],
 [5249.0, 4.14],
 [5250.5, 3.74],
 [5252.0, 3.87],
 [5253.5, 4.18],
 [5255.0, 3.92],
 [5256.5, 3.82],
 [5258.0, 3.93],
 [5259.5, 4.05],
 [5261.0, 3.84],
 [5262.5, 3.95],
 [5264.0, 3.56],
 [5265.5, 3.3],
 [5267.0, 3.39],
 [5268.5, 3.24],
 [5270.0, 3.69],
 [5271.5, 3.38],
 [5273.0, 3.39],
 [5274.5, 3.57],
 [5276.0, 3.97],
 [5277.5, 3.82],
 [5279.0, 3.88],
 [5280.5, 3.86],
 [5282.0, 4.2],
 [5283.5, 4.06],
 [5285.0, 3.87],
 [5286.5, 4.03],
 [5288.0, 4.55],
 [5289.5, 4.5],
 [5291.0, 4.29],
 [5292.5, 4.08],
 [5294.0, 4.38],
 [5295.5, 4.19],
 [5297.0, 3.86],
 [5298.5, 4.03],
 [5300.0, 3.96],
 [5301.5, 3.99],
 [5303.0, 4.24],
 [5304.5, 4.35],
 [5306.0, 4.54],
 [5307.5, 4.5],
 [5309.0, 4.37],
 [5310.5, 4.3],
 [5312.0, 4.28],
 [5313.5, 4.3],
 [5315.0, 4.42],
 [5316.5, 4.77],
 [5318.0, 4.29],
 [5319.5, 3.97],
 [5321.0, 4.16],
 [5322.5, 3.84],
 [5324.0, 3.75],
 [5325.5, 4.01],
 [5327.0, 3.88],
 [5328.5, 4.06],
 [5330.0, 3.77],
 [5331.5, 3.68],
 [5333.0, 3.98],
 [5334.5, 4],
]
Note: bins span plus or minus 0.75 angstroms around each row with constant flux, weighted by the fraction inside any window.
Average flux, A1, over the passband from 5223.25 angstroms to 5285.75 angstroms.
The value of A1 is 3.86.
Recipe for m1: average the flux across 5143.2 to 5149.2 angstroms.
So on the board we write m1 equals 3.32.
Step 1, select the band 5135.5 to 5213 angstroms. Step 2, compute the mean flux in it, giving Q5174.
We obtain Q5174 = 3.42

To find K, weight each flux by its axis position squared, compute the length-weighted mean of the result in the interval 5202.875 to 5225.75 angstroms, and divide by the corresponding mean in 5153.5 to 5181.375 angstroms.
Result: 1.17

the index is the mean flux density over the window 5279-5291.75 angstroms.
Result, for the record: 4.15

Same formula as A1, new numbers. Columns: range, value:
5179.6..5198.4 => 3.43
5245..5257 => 3.89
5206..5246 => 3.86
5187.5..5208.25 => 3.63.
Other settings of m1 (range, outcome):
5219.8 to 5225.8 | 3.79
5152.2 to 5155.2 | 3.54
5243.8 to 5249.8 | 3.94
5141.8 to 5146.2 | 3.47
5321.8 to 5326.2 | 3.87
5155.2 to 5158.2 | 3.8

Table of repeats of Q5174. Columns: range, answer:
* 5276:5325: 4.17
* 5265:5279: 3.55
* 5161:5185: 3.07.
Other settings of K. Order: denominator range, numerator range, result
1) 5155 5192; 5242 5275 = 1.21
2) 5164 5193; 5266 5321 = 1.36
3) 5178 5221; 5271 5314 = 1.20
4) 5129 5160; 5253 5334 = 1.17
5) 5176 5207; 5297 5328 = 1.27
